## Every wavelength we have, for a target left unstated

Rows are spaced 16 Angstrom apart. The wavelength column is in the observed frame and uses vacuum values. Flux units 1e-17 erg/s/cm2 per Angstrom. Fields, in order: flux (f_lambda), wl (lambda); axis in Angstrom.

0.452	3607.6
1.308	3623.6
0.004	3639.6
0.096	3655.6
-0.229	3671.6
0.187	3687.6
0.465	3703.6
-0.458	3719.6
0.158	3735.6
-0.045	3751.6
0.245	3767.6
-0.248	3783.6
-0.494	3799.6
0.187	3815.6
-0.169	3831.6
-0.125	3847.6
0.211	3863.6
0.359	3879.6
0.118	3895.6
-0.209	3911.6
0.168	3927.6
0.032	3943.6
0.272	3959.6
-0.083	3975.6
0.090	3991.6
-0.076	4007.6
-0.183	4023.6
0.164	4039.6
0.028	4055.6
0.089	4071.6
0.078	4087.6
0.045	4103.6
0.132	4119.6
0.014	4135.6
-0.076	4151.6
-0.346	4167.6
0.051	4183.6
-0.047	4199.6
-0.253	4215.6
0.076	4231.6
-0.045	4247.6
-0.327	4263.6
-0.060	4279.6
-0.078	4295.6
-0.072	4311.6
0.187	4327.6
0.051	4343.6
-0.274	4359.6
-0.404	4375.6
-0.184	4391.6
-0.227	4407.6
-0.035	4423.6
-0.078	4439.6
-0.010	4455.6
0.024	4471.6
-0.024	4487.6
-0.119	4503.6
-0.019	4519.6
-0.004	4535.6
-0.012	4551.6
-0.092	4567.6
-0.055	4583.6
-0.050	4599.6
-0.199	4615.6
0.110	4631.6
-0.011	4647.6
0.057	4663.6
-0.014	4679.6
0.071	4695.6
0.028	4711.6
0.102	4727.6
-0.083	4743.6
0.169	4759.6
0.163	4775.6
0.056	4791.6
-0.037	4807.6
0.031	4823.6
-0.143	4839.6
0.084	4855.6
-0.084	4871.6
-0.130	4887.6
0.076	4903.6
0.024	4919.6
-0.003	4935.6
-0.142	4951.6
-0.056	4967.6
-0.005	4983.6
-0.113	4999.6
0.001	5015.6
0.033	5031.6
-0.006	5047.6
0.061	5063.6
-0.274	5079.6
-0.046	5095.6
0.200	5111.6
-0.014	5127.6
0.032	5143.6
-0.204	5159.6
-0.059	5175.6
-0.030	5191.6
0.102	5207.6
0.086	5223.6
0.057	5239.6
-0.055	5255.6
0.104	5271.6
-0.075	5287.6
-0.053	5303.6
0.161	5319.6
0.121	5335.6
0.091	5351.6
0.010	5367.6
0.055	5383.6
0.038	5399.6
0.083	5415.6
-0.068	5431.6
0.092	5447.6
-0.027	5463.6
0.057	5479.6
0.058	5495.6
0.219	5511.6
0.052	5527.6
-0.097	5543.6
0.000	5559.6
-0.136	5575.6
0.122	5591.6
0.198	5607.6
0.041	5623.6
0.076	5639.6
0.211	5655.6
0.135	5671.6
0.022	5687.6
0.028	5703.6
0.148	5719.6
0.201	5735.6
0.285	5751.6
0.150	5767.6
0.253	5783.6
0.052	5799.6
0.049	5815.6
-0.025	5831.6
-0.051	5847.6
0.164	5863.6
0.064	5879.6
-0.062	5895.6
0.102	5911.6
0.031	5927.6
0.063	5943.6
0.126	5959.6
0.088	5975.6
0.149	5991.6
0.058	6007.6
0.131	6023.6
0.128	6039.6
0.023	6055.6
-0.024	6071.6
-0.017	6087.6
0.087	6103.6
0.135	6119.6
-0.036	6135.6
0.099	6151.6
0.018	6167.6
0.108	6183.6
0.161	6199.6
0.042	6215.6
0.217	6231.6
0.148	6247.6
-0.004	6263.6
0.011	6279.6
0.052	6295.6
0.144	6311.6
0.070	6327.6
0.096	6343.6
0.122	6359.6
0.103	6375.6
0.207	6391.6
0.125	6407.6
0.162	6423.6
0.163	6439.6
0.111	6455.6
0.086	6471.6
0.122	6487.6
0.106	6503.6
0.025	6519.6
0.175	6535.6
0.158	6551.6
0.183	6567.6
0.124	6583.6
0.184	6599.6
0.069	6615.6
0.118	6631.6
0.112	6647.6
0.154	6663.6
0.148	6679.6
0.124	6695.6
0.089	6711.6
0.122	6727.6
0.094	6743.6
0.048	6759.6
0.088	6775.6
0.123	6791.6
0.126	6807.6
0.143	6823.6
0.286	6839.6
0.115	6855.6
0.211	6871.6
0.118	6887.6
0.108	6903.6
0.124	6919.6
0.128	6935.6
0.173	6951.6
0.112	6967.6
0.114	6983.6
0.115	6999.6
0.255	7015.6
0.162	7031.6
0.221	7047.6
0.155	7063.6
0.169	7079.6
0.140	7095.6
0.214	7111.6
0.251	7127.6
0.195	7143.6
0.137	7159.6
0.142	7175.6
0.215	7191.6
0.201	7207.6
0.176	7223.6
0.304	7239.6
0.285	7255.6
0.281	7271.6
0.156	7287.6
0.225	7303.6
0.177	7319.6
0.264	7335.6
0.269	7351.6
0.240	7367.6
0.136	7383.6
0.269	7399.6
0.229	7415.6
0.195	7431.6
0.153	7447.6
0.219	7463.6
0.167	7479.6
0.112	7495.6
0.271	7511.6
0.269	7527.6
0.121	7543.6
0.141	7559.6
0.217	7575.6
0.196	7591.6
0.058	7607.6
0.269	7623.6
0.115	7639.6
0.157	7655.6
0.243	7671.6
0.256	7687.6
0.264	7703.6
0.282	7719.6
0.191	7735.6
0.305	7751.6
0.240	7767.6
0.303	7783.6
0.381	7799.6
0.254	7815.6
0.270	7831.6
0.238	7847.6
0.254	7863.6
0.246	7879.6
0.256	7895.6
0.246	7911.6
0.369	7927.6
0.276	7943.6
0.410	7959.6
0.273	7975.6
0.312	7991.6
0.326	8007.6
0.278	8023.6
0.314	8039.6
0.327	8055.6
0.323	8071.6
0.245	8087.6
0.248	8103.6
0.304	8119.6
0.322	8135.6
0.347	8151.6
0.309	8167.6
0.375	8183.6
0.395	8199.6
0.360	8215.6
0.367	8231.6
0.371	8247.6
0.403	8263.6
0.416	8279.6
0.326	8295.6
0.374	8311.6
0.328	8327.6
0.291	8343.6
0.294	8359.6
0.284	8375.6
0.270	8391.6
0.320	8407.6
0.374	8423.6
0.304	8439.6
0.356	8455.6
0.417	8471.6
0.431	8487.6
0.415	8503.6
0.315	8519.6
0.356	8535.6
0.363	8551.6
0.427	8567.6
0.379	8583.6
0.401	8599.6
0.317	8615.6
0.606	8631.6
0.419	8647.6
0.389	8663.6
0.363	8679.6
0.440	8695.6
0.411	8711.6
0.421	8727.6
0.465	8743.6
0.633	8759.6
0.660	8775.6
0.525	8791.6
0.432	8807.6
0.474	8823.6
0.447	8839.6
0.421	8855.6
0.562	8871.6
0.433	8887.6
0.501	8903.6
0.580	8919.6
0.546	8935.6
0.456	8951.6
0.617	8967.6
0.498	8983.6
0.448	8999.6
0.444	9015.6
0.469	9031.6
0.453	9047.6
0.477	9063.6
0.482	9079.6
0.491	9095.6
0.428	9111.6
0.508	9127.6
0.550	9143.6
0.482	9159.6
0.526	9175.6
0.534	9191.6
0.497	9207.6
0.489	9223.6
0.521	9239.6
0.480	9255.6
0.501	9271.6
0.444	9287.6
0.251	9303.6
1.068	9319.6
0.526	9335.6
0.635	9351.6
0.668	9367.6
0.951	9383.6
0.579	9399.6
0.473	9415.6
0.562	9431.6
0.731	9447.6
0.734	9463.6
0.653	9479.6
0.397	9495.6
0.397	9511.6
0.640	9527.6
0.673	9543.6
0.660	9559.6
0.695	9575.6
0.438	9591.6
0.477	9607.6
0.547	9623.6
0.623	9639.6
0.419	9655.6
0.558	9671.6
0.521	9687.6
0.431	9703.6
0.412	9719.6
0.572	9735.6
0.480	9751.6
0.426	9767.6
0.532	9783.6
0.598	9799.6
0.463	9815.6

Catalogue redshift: 0.945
